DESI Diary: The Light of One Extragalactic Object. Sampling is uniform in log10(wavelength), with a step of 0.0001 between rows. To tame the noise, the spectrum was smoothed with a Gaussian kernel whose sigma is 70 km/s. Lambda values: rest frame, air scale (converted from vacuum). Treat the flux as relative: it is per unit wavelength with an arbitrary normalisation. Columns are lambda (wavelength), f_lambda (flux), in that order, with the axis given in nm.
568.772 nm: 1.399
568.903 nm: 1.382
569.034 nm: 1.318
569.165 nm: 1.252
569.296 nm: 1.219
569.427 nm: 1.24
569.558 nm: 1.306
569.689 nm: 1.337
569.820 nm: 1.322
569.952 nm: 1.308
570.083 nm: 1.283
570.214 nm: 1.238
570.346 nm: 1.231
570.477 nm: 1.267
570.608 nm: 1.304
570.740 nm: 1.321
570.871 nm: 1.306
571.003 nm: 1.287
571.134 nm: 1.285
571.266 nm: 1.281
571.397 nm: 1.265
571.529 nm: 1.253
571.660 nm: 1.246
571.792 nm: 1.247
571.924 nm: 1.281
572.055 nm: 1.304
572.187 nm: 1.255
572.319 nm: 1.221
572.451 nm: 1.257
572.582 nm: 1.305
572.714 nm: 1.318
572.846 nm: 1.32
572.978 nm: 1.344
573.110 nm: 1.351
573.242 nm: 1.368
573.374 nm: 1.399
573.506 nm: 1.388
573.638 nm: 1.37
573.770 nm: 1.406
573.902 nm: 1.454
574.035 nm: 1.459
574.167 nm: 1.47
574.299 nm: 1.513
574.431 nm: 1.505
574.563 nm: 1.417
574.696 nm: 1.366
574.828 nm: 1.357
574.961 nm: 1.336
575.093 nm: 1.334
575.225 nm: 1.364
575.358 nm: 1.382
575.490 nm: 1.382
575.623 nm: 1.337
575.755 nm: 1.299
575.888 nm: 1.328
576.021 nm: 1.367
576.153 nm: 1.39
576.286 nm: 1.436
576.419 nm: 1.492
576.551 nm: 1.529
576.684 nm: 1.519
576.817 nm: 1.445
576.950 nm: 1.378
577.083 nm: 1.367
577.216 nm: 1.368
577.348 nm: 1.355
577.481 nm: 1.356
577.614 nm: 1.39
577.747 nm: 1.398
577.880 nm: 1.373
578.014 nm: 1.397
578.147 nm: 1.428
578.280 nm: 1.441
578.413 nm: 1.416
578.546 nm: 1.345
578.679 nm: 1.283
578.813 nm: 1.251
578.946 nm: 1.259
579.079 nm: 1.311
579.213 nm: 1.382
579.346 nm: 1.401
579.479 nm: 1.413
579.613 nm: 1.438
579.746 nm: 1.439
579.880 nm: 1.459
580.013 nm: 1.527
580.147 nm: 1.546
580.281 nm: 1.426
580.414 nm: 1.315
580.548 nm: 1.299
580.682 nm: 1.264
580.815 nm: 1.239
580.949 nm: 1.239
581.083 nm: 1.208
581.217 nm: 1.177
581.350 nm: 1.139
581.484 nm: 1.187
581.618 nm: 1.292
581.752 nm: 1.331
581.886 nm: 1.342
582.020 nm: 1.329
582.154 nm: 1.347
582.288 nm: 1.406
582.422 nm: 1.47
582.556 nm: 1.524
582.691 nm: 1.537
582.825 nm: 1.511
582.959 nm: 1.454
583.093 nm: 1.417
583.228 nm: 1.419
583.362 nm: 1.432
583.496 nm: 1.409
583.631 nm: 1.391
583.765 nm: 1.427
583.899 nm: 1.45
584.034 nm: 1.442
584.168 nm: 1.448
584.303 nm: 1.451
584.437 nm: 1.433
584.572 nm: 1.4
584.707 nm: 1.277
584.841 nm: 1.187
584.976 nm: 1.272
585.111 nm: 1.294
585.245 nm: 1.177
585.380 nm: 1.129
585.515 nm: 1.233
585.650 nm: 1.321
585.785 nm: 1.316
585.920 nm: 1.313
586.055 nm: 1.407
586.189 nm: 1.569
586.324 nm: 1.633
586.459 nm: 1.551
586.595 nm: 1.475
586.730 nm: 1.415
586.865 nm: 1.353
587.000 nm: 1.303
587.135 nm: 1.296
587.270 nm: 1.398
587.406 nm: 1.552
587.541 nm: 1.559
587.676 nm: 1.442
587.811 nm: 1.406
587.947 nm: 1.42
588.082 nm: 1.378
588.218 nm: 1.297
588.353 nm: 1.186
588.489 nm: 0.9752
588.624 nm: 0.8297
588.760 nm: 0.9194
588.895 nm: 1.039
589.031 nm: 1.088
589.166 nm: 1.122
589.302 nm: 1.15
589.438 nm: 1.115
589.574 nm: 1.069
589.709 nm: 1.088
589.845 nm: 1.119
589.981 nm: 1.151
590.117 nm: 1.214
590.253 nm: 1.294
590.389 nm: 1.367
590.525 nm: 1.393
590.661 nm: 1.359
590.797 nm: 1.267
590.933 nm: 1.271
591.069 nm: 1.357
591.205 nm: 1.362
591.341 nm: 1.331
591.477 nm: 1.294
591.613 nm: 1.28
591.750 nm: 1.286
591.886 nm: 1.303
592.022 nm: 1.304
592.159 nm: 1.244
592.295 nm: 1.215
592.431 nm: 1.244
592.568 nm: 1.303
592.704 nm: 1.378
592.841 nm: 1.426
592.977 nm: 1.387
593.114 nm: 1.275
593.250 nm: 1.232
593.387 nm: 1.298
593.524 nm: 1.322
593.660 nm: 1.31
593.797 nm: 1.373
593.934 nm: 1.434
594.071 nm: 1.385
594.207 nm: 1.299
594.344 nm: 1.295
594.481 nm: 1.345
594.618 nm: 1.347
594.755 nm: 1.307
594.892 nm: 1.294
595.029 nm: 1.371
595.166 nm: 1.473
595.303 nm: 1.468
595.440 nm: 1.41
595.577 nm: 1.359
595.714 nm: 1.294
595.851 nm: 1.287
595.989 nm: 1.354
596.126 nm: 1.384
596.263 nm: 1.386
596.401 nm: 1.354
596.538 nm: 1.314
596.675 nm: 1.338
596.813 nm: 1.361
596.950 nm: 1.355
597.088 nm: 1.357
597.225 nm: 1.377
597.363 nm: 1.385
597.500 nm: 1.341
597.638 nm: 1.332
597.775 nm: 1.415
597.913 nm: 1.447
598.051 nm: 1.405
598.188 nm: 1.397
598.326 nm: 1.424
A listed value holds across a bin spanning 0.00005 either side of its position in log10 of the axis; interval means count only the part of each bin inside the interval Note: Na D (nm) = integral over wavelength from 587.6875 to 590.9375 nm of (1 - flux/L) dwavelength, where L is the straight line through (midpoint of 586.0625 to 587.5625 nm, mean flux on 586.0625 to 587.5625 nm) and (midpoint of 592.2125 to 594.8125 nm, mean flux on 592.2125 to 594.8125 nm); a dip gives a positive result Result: 0.50 nm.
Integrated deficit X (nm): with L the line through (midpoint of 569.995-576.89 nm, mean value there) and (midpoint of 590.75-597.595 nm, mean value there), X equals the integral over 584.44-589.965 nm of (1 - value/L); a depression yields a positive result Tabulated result 0.26 nm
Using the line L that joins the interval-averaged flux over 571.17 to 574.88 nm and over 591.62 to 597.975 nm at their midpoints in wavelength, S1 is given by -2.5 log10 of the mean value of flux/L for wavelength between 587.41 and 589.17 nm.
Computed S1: 0.10 mag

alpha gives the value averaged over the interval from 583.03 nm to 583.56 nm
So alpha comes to 1.42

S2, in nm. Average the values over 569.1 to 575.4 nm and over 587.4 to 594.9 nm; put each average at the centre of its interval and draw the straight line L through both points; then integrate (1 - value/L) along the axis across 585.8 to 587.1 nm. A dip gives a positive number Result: -0.15 nm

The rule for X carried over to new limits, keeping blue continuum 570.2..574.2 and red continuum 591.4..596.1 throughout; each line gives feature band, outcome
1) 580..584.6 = -0.19 nm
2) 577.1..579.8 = -0.11 nm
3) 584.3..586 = 0.05 nm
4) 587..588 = -0.08 nm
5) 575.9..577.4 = -0.11 nm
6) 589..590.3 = 0.18 nm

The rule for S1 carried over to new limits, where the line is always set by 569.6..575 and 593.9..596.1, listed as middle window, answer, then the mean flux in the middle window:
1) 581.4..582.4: 0.02 mag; 1.32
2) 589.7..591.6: 0.06 mag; 1.28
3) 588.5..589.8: 0.28 mag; 1.05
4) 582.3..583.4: -0.10 mag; 1.47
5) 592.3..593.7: 0.03 mag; 1.31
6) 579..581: -0.03 mag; 1.38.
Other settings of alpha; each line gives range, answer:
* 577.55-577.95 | 1.38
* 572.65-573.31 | 1.34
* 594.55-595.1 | 1.33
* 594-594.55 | 1.33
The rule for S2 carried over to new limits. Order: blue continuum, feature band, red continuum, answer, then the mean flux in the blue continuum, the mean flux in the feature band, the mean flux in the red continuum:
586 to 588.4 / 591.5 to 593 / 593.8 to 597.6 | 0.09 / 1.43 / 1.3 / 1.36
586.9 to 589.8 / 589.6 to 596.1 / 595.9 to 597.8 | -0.09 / 1.22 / 1.31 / 1.36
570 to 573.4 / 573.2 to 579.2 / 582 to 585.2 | -0.26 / 1.29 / 1.39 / 1.4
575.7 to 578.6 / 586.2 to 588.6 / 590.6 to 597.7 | -0.04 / 1.4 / 1.38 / 1.34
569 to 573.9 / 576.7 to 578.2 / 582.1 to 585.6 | -0.06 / 1.3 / 1.39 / 1.38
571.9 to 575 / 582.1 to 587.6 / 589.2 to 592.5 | -0.46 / 1.37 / 1.4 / 1.25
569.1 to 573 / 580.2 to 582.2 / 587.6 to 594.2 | -0.01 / 1.28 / 1.28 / 1.26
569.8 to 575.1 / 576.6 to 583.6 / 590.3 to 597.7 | -0.21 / 1.33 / 1.37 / 1.34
